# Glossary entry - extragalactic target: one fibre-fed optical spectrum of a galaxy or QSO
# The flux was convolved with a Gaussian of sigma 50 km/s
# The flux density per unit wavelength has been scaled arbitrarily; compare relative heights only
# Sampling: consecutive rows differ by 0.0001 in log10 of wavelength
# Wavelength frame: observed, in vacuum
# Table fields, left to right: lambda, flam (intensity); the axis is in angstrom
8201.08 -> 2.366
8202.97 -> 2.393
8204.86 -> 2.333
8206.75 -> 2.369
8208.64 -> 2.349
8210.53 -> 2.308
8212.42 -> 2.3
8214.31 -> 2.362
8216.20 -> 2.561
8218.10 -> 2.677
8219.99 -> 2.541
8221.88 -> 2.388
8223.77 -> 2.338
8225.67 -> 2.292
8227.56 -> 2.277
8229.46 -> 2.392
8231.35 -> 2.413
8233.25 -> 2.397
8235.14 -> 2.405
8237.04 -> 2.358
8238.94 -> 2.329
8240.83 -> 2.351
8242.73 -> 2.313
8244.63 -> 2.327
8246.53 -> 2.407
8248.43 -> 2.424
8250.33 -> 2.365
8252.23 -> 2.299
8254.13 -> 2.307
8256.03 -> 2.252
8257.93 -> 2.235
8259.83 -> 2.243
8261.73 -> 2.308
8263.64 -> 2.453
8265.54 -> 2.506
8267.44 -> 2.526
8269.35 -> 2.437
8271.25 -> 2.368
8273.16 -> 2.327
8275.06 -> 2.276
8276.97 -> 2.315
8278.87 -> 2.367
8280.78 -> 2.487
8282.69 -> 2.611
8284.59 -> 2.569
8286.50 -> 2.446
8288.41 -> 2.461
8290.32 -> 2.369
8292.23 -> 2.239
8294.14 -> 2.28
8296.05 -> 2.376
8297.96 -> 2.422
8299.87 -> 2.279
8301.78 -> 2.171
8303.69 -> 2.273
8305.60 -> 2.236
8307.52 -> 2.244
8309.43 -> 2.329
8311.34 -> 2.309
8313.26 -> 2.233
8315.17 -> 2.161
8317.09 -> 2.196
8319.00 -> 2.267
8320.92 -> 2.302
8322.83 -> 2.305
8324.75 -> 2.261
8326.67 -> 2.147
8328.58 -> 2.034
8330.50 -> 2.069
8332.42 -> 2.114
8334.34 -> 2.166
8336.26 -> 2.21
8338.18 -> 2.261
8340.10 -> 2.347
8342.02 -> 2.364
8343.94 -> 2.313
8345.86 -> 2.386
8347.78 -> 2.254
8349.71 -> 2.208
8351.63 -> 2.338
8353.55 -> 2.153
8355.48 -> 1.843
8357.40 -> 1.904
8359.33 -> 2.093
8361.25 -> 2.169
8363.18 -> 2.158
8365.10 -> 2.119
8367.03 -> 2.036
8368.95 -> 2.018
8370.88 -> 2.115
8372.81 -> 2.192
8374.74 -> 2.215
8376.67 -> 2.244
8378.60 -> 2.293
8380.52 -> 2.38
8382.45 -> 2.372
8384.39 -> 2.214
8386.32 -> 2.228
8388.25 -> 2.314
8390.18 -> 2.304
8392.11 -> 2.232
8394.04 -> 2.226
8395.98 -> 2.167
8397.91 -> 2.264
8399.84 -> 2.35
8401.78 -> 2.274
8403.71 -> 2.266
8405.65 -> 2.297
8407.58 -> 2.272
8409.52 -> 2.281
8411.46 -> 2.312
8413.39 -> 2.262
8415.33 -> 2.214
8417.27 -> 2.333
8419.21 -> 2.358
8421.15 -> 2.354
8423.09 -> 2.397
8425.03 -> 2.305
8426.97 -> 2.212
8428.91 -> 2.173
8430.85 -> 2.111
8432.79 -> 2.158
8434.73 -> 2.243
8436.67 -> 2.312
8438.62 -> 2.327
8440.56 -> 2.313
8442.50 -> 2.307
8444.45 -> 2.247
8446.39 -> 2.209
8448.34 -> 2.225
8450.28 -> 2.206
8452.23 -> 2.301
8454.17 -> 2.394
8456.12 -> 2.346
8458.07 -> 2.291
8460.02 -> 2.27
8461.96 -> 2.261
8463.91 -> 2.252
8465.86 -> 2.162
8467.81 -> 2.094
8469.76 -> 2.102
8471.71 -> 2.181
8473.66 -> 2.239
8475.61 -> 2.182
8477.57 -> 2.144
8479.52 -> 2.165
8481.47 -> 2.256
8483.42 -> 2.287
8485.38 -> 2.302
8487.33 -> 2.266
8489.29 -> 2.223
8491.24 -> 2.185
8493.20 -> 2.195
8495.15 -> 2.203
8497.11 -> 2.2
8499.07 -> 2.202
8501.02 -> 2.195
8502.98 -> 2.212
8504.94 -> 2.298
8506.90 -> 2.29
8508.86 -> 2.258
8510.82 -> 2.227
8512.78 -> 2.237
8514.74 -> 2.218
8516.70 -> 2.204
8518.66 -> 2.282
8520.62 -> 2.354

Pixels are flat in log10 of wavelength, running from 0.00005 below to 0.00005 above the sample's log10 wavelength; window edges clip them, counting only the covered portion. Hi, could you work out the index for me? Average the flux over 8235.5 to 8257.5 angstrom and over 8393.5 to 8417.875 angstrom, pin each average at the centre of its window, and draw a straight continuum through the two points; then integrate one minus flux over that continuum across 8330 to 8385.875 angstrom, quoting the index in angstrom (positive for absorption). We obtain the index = 2.39 angstrom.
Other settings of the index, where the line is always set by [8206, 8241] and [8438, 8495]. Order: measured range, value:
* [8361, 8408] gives 1.24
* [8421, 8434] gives 0.15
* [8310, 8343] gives 1.48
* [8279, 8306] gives -0.32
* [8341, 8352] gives 0.02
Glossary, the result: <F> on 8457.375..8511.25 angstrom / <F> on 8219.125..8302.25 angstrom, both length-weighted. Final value 0.9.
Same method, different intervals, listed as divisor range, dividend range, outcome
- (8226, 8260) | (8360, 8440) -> 0.96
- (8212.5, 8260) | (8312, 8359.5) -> 0.93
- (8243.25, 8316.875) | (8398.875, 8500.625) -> 0.96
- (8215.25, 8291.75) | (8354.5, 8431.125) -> 0.93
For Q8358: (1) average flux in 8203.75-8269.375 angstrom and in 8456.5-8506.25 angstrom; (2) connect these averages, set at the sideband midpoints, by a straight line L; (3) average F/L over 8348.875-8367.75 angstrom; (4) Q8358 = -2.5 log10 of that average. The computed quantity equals 0.10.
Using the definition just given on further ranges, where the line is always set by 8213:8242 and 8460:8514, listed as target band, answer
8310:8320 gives 0.05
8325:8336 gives 0.10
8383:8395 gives 0.01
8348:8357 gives 0.09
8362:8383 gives 0.05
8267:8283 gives -0.01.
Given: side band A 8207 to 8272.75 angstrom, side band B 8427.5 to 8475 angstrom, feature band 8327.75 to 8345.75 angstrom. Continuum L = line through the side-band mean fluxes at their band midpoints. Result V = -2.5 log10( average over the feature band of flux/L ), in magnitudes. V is 0.05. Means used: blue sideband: 2.38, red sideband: 2.24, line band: 2.22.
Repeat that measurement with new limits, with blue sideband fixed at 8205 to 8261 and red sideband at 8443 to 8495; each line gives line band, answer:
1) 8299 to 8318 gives 0.04 mag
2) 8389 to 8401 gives 0.01 mag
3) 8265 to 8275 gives -0.03 mag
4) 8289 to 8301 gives 0.00 mag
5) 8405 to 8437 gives -0.01 mag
